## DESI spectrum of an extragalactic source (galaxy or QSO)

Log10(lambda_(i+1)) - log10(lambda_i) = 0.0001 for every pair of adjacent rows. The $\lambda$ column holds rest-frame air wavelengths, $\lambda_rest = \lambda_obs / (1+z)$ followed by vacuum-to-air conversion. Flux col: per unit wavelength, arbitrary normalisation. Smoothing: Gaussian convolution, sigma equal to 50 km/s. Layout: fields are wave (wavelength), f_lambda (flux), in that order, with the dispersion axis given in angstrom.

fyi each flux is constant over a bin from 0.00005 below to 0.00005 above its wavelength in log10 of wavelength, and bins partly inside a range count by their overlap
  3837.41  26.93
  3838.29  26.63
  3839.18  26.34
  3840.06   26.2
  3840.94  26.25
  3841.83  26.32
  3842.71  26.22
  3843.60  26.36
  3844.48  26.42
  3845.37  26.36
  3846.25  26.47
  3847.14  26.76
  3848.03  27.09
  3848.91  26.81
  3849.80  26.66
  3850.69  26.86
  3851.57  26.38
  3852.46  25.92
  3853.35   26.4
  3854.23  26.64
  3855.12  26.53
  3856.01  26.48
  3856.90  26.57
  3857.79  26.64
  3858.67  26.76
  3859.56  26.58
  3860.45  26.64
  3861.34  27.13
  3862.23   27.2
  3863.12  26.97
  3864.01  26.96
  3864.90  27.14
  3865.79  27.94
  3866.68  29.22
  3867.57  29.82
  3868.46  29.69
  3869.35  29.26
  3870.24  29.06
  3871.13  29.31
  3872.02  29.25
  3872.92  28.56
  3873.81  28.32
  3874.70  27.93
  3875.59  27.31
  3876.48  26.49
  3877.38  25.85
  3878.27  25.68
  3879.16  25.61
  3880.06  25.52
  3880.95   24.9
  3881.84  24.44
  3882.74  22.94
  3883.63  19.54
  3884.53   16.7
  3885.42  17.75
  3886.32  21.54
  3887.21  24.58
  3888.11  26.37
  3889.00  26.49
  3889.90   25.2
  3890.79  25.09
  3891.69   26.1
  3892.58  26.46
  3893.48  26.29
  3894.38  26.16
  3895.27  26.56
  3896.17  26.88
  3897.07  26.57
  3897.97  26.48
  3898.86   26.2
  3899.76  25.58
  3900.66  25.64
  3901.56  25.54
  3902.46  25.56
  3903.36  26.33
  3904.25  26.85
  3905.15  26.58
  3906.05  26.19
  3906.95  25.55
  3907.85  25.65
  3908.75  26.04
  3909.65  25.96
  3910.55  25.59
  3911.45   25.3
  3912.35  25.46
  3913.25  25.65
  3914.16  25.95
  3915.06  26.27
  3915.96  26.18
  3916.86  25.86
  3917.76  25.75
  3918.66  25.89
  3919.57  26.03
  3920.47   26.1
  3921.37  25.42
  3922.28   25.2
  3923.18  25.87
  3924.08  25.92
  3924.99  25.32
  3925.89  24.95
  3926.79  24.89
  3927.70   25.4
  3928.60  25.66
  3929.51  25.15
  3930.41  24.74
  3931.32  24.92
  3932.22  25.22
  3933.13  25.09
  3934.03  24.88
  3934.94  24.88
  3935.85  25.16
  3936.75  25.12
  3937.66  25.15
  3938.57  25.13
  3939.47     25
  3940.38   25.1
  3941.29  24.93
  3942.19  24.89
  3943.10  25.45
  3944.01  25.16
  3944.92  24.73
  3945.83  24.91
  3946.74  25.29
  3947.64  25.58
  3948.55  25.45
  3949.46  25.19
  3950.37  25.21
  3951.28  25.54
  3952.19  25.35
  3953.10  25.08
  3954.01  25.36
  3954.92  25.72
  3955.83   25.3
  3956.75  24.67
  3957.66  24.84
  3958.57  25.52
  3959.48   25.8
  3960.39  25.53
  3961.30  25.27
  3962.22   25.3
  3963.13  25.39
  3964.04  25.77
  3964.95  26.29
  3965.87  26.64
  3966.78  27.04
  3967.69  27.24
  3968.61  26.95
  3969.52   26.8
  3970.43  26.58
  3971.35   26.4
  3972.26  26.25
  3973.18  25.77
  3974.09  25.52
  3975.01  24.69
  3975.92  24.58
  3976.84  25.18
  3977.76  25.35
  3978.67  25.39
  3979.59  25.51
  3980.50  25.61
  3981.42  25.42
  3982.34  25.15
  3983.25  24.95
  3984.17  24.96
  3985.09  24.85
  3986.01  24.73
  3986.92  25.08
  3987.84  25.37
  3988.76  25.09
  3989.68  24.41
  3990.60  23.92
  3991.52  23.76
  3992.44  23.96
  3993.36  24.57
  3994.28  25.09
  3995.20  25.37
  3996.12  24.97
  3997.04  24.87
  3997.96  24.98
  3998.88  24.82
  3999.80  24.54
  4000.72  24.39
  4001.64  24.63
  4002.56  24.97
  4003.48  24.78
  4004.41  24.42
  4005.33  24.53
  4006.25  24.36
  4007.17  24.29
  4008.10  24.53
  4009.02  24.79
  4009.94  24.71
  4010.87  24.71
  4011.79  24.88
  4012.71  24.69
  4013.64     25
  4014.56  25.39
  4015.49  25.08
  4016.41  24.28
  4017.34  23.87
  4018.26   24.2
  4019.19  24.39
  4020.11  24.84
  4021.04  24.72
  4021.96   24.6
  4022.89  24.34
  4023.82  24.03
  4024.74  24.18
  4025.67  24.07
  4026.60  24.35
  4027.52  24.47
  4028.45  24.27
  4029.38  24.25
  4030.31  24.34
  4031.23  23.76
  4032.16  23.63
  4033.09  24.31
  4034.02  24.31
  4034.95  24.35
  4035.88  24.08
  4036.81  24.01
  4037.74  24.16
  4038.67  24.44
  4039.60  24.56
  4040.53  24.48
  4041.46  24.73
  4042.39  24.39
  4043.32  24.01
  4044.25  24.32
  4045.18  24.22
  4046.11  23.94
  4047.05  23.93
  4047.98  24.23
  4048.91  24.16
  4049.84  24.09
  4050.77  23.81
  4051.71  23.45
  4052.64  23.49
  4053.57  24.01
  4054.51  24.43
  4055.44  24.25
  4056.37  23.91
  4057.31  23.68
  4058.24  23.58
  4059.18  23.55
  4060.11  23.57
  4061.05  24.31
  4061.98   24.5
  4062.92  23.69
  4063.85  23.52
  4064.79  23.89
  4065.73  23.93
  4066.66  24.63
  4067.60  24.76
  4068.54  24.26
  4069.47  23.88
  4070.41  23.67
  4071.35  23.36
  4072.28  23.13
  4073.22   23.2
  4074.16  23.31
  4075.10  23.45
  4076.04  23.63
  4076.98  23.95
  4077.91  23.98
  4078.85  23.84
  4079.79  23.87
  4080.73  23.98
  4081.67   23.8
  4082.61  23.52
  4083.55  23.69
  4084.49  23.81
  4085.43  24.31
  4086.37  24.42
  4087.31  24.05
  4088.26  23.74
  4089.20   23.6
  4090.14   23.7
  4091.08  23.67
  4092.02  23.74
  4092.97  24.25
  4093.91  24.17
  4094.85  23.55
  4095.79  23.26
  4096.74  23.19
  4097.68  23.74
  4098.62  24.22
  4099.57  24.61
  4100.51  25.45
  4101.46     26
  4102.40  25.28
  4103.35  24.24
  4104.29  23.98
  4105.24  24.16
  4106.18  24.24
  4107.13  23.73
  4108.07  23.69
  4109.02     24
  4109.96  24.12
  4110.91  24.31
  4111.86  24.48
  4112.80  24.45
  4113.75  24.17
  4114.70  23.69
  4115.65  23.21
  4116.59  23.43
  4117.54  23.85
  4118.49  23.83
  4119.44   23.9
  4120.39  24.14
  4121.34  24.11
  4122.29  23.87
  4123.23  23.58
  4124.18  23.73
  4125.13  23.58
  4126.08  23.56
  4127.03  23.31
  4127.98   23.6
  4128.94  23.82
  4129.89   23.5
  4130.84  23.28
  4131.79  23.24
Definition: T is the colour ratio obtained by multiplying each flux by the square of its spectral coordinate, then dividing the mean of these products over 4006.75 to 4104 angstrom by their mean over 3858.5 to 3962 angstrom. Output 1.01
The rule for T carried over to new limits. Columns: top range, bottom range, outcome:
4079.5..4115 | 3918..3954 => 1.03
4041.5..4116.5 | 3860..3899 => 1.01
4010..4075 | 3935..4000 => 0.99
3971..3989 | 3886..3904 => 1.02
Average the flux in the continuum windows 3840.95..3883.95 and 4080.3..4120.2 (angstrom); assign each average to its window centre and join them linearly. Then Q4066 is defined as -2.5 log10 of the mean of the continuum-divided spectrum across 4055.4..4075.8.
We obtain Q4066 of 0.03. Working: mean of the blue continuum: 26.8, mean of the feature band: 23.8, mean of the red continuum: 24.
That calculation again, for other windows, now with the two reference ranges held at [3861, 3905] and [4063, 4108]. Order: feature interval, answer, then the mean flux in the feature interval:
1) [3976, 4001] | 0.00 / 24.9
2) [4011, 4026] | 0.01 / 24.5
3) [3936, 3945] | 0.02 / 25.1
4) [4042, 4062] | 0.01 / 24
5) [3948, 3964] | 0.00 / 25.3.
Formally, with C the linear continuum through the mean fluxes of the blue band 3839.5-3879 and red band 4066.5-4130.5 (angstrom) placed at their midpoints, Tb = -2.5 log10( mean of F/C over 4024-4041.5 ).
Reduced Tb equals 0.025 mag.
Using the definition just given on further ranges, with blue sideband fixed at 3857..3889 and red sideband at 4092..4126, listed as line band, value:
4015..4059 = 0.02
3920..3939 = 0.02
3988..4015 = 0.01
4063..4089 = 0.02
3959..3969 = -0.03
